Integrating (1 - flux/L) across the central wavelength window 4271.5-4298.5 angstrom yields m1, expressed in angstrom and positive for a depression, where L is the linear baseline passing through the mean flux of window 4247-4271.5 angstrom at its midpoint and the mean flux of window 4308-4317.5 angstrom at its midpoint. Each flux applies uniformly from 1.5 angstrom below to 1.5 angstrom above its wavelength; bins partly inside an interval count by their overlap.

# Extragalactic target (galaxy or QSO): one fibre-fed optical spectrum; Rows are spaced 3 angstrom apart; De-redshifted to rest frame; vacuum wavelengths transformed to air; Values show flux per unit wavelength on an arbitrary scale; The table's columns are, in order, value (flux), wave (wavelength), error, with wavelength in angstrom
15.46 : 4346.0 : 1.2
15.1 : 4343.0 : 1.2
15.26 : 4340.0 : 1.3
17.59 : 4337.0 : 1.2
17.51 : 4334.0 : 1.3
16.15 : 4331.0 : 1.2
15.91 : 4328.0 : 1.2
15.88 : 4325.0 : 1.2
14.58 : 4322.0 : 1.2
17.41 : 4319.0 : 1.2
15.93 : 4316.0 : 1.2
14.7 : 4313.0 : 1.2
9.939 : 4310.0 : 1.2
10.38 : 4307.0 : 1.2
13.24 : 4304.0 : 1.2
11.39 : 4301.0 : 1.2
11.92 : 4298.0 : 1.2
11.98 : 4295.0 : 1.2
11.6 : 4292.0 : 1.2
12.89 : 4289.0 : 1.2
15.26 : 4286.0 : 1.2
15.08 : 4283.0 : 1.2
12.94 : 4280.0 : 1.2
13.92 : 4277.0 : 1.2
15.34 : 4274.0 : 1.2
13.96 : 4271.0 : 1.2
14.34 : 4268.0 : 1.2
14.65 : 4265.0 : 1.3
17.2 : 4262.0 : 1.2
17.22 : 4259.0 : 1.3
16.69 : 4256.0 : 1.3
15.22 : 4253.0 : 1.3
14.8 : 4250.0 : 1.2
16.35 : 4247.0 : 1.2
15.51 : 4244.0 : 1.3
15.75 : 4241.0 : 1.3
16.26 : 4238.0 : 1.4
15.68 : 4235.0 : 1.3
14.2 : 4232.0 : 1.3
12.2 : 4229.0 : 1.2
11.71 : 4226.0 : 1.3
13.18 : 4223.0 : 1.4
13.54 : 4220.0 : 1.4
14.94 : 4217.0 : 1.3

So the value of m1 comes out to 1.9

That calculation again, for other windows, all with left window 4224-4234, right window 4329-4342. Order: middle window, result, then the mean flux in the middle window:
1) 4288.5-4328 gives 5.83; 13.3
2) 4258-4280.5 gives -1.18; 15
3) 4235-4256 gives -3.57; 15.7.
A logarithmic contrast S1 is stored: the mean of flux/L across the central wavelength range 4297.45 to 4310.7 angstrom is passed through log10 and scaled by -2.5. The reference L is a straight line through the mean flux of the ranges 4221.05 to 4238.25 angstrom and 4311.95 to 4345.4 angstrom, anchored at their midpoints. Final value 0.326 mag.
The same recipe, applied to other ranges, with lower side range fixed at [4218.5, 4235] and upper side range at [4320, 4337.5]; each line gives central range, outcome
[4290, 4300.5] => 0.27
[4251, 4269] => -0.12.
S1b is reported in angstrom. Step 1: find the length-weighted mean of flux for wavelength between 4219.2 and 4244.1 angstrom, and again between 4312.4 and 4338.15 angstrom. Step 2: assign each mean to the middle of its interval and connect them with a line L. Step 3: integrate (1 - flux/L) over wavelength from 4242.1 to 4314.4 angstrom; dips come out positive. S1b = 5.2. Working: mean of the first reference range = 14.2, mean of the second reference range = 16.2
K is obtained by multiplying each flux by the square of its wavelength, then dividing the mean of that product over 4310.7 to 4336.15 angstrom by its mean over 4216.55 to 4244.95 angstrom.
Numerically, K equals 1.16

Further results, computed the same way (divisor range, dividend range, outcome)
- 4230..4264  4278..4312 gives 0.81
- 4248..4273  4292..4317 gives 0.81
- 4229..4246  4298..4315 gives 0.82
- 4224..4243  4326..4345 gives 1.19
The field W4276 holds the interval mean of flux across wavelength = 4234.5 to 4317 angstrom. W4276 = 14.3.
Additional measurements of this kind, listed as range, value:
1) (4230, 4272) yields 15.5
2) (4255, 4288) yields 15.1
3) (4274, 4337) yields 14.1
